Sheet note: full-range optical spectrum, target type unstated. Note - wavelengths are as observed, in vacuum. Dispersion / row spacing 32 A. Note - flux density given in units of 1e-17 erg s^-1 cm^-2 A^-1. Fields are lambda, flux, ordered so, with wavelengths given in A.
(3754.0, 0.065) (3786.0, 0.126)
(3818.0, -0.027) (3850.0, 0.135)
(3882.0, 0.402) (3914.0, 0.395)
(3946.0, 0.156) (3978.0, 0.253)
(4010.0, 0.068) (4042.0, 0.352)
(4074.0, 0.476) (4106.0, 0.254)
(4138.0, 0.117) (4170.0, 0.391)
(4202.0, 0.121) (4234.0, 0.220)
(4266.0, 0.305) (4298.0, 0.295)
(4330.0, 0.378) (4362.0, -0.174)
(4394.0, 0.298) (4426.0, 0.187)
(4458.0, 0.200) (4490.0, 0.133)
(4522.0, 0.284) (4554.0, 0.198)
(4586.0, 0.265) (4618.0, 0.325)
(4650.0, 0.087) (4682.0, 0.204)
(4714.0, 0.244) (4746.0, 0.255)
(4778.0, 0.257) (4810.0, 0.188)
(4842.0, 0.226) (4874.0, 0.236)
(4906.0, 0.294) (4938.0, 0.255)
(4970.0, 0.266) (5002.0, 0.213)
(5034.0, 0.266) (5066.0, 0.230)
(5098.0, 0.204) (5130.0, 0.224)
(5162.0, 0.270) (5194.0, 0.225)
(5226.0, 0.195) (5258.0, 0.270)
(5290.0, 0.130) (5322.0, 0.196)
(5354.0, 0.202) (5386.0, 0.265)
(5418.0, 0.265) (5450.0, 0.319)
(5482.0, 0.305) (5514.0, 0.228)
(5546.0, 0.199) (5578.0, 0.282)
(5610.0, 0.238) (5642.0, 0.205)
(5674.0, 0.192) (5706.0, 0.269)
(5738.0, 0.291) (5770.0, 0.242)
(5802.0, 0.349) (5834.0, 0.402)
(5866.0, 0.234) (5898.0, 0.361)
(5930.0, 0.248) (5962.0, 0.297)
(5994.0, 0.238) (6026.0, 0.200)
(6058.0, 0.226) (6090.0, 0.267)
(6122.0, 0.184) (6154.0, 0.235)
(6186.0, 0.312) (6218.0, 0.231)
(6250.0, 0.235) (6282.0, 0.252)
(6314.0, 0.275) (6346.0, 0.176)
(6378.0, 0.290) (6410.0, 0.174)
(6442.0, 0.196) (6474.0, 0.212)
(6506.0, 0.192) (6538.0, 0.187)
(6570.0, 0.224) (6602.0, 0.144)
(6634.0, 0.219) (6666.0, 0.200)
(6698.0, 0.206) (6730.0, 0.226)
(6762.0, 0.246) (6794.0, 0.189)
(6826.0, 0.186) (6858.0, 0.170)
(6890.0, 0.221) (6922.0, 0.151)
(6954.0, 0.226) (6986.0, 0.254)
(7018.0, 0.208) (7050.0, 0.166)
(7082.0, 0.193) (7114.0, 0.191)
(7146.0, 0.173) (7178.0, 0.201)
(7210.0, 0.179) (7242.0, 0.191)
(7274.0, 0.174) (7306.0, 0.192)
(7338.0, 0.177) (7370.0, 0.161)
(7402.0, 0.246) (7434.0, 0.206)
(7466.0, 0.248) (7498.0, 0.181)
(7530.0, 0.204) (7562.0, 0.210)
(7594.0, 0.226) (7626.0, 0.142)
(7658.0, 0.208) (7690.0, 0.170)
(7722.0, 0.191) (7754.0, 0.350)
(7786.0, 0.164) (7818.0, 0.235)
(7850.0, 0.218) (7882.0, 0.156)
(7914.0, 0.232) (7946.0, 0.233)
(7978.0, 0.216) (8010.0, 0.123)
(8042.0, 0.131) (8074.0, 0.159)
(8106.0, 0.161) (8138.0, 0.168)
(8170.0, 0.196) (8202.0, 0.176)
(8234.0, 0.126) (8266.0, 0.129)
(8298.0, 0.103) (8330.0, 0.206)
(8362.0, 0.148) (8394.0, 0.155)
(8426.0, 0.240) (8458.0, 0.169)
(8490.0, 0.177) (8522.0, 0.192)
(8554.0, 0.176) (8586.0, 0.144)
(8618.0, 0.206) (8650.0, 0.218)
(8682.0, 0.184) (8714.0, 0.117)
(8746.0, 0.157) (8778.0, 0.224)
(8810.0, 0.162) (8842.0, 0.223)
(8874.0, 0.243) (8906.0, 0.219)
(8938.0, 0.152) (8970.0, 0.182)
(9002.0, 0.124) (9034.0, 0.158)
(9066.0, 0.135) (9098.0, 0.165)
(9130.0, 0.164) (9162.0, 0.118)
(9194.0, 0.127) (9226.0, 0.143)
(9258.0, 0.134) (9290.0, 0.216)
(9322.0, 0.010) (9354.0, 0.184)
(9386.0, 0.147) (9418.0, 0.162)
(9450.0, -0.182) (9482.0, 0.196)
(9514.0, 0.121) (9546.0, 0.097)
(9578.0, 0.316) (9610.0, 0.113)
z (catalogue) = 0.180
